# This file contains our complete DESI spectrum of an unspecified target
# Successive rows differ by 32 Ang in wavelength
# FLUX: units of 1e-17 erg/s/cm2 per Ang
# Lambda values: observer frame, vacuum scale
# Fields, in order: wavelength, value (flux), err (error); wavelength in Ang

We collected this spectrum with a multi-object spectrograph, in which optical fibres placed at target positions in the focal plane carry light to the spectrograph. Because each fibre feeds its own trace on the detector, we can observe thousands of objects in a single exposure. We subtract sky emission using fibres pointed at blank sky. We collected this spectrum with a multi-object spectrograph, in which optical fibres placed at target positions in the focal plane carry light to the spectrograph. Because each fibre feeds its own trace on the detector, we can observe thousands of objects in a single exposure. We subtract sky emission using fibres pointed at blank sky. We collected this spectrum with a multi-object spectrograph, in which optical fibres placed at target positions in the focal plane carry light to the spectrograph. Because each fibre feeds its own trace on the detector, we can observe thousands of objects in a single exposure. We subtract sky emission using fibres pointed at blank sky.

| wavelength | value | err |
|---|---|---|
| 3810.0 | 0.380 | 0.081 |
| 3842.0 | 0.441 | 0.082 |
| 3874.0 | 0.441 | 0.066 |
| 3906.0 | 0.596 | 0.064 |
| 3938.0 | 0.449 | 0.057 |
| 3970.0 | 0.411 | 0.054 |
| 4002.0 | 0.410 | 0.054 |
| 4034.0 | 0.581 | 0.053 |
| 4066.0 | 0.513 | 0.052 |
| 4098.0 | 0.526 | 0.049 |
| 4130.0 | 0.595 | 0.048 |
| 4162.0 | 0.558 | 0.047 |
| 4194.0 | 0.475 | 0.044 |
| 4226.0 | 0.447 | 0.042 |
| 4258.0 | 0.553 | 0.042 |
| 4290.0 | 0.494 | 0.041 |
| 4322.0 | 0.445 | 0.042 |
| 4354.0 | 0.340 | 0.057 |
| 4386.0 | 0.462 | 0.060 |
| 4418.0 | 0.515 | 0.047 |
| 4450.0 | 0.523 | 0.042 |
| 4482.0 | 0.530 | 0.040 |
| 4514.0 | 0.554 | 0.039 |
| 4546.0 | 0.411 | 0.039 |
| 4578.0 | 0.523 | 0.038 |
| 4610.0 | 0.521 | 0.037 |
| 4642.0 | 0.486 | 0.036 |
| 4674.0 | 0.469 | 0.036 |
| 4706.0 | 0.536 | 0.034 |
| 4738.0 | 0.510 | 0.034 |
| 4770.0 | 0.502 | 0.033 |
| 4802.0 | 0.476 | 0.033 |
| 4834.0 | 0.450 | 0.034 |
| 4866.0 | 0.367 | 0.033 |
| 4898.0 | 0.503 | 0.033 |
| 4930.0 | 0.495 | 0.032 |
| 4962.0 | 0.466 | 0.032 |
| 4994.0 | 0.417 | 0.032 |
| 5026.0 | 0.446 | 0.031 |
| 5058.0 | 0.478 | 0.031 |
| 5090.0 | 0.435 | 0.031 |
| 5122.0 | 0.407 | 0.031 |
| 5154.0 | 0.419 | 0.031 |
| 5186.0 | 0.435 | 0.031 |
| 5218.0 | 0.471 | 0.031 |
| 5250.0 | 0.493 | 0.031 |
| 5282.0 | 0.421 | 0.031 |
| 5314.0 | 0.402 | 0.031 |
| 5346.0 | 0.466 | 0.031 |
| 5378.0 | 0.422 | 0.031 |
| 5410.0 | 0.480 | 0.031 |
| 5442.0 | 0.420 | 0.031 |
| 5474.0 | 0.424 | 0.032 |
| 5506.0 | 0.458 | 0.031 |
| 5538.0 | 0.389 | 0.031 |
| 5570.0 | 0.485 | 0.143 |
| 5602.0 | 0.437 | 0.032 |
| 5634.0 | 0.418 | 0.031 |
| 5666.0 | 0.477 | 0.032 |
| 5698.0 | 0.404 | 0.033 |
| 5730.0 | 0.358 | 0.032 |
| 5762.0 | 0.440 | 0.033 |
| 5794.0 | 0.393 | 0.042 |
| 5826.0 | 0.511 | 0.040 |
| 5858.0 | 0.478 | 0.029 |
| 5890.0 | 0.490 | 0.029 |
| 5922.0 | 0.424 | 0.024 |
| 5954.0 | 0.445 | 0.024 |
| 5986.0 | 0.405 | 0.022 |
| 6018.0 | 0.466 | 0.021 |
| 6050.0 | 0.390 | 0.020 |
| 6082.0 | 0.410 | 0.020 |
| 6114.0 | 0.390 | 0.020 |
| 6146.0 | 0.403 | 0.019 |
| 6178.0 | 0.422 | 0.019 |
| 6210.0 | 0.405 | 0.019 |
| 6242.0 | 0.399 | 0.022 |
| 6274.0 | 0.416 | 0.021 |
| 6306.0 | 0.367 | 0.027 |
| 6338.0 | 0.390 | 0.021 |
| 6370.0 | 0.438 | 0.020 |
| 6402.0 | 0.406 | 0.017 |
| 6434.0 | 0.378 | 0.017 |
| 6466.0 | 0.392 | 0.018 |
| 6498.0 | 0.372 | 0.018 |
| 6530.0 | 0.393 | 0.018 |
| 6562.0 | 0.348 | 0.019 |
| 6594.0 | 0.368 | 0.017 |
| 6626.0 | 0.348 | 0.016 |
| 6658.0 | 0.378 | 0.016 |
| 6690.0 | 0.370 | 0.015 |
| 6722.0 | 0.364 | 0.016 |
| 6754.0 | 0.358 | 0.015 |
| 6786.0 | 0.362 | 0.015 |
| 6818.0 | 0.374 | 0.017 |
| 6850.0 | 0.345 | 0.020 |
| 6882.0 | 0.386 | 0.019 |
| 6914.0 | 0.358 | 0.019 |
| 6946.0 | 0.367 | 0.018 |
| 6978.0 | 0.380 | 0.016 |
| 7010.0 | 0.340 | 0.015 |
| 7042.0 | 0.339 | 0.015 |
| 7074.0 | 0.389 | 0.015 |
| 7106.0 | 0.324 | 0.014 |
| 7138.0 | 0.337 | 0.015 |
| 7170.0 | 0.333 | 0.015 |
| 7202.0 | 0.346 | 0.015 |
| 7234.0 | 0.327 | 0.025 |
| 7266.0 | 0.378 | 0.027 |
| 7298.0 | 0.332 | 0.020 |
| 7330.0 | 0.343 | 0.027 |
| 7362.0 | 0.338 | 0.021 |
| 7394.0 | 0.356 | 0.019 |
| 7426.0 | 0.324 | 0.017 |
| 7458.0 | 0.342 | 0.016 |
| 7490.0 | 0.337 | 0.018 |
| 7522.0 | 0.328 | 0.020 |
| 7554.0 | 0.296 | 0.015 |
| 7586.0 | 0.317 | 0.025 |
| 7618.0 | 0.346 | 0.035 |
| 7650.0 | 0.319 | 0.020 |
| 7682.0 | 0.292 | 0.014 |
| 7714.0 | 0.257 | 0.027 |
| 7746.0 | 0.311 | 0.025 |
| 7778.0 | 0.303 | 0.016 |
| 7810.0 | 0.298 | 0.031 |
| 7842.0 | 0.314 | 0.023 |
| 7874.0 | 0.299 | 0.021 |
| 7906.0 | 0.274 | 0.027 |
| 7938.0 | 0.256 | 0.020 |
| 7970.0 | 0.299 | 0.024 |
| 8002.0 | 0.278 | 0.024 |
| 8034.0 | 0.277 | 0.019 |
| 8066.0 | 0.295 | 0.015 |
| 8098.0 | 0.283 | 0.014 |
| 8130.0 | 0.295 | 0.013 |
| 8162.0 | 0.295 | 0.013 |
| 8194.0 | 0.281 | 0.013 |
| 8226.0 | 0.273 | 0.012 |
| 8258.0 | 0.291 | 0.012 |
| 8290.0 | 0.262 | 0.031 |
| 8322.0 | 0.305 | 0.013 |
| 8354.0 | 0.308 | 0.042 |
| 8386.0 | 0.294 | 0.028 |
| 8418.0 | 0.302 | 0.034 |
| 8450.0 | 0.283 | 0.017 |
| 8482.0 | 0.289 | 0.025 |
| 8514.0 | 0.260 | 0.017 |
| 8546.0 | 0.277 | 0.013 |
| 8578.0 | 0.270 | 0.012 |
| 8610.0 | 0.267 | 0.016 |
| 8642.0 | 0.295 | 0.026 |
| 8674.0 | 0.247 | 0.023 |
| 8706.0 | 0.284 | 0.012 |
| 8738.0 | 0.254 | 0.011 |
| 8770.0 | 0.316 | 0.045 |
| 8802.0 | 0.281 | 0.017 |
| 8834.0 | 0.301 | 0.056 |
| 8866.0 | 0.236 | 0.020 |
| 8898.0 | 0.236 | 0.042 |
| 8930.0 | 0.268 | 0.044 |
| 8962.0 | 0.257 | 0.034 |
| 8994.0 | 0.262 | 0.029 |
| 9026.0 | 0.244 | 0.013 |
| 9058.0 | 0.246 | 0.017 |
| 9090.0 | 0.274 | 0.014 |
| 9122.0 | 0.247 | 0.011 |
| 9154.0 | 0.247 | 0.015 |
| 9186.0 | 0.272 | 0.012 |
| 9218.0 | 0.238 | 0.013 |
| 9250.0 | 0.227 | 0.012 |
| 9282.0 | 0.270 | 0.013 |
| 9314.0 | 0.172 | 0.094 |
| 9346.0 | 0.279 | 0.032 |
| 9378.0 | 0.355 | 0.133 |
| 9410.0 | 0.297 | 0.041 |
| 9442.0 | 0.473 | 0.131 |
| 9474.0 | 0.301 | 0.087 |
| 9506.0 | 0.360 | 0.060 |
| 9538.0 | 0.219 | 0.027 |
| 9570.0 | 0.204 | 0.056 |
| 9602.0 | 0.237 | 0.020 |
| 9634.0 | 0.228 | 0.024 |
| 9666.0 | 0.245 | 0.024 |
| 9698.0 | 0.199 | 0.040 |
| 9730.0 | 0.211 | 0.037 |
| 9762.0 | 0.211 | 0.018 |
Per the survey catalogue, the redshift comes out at 0.00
